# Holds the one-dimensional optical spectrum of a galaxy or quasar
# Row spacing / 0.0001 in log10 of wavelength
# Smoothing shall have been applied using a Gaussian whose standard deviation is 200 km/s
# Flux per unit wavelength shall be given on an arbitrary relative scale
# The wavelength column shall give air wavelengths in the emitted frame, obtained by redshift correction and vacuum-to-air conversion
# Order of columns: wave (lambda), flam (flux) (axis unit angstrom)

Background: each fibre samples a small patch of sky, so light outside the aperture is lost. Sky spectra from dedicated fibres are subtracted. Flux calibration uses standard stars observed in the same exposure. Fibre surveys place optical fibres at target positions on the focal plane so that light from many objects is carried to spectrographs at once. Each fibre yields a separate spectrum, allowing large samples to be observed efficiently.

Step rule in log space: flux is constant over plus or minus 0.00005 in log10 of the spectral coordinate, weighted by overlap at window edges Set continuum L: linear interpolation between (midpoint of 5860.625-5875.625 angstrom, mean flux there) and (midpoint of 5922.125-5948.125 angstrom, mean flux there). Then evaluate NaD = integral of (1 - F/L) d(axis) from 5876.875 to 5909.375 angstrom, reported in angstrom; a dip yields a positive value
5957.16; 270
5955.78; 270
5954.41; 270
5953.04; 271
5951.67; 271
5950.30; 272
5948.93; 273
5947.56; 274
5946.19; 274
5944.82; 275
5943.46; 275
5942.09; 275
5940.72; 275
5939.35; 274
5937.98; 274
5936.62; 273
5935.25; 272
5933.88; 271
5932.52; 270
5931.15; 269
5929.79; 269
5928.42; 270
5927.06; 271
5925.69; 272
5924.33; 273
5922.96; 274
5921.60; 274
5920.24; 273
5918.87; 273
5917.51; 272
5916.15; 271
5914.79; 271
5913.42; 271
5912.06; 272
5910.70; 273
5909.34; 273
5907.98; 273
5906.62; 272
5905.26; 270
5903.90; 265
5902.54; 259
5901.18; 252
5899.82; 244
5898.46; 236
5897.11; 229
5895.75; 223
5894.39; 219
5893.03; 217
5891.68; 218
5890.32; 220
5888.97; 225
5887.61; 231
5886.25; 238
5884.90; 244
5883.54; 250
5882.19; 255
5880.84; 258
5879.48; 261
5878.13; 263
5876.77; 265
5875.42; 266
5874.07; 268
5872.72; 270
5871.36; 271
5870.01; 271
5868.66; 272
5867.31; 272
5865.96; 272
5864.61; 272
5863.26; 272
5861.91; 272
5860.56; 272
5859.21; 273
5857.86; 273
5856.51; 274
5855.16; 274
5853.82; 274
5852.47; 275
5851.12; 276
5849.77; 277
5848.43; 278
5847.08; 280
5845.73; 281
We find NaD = 3.13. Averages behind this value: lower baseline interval 271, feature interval 245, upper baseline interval 273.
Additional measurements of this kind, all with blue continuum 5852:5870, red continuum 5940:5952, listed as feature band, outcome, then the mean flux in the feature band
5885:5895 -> 1.8 angstrom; 225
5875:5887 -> 0.8 angstrom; 255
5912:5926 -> 0.1 angstrom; 272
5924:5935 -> 0.1 angstrom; 271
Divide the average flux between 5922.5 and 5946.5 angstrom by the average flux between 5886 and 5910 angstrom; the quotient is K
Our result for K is 1.12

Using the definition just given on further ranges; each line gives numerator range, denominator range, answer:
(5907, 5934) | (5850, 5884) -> 1.01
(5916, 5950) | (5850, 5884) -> 1.01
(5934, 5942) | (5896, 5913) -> 1.05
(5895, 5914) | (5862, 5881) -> 0.96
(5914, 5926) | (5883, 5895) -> 1.19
